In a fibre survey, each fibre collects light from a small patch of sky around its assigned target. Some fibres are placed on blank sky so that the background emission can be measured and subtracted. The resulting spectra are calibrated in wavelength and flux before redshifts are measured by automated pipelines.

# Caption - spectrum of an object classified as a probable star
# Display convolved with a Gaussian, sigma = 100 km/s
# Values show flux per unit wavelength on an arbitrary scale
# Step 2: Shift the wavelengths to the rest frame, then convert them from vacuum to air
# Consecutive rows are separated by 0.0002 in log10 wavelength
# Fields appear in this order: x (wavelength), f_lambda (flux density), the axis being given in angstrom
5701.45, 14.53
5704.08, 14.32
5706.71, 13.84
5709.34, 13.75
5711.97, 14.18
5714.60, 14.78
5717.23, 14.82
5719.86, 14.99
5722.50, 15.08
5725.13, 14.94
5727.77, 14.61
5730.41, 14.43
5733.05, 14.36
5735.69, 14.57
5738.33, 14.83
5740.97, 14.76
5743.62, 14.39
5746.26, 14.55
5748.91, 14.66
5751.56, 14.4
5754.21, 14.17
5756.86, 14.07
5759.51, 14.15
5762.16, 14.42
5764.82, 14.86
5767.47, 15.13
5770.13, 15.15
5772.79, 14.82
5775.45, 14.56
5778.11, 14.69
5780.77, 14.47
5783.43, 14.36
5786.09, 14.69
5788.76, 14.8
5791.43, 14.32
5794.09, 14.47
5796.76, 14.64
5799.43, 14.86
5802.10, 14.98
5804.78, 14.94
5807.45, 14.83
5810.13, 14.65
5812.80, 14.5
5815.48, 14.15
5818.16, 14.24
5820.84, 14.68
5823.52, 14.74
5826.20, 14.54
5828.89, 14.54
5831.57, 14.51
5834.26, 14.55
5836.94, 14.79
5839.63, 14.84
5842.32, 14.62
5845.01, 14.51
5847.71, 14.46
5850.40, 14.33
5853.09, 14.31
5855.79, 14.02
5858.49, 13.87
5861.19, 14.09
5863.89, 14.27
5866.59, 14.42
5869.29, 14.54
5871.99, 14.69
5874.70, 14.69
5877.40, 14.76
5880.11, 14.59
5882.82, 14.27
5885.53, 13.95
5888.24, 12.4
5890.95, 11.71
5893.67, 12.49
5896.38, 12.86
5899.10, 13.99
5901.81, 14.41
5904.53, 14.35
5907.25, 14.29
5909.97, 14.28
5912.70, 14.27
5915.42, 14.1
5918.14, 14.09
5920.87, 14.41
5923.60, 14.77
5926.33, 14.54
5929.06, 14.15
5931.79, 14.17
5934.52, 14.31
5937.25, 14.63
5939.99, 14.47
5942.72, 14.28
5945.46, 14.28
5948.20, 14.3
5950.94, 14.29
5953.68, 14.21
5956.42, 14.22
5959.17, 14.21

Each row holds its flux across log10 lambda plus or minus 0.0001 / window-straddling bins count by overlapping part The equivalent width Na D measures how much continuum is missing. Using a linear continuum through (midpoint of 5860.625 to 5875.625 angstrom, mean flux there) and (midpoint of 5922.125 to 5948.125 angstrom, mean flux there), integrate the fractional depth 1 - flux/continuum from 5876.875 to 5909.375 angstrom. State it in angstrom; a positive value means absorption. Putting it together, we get 1.8 angstrom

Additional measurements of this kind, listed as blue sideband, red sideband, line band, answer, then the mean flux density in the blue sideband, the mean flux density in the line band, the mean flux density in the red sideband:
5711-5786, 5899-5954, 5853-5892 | 1.0 angstrom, 14.6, 14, 14.3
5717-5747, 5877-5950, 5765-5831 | -0.9 angstrom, 14.7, 14.7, 14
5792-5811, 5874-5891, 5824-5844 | -0.3 angstrom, 14.8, 14.6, 13.9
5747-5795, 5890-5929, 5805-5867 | -0.9 angstrom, 14.6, 14.5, 13.9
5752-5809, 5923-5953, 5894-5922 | 0.7 angstrom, 14.6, 14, 14.4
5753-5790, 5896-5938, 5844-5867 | 0.2 angstrom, 14.6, 14.2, 14.3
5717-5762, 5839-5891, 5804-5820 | -0.2 angstrom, 14.6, 14.5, 14.2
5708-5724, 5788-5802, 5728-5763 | 0.4 angstrom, 14.6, 14.4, 14.6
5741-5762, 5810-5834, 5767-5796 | -0.5 angstrom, 14.4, 14.7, 14.5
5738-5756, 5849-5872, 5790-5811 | -0.5 angstrom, 14.5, 14.7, 14.3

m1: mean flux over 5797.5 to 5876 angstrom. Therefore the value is 14.5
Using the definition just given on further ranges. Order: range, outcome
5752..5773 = 14.6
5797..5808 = 14.9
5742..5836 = 14.6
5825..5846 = 14.6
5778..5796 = 14.5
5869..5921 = 13.9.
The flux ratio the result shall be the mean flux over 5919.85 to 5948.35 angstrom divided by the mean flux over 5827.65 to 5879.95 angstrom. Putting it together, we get 1.0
